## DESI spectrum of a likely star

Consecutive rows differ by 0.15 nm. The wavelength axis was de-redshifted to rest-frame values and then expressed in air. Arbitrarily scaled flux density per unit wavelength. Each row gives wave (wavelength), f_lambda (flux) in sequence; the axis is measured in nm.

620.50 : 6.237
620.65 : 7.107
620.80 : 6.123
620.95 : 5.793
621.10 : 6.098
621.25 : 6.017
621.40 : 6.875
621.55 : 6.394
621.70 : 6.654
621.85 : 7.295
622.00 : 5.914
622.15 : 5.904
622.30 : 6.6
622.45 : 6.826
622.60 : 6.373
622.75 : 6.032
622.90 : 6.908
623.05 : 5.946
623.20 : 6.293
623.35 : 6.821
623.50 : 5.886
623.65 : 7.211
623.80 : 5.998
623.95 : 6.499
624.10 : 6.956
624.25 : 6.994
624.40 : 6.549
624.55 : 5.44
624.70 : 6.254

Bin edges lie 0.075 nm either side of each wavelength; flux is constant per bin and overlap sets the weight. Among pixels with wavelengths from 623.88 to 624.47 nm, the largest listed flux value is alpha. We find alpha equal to 6.994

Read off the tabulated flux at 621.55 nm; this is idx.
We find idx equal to 6.394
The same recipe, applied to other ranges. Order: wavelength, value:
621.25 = 6.017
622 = 5.914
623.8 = 5.998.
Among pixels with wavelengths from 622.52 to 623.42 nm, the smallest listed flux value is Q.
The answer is 5.946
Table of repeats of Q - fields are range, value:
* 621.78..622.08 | 5.914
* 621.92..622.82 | 5.904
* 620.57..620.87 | 6.123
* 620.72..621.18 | 5.793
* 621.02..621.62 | 6.017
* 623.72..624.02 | 5.998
